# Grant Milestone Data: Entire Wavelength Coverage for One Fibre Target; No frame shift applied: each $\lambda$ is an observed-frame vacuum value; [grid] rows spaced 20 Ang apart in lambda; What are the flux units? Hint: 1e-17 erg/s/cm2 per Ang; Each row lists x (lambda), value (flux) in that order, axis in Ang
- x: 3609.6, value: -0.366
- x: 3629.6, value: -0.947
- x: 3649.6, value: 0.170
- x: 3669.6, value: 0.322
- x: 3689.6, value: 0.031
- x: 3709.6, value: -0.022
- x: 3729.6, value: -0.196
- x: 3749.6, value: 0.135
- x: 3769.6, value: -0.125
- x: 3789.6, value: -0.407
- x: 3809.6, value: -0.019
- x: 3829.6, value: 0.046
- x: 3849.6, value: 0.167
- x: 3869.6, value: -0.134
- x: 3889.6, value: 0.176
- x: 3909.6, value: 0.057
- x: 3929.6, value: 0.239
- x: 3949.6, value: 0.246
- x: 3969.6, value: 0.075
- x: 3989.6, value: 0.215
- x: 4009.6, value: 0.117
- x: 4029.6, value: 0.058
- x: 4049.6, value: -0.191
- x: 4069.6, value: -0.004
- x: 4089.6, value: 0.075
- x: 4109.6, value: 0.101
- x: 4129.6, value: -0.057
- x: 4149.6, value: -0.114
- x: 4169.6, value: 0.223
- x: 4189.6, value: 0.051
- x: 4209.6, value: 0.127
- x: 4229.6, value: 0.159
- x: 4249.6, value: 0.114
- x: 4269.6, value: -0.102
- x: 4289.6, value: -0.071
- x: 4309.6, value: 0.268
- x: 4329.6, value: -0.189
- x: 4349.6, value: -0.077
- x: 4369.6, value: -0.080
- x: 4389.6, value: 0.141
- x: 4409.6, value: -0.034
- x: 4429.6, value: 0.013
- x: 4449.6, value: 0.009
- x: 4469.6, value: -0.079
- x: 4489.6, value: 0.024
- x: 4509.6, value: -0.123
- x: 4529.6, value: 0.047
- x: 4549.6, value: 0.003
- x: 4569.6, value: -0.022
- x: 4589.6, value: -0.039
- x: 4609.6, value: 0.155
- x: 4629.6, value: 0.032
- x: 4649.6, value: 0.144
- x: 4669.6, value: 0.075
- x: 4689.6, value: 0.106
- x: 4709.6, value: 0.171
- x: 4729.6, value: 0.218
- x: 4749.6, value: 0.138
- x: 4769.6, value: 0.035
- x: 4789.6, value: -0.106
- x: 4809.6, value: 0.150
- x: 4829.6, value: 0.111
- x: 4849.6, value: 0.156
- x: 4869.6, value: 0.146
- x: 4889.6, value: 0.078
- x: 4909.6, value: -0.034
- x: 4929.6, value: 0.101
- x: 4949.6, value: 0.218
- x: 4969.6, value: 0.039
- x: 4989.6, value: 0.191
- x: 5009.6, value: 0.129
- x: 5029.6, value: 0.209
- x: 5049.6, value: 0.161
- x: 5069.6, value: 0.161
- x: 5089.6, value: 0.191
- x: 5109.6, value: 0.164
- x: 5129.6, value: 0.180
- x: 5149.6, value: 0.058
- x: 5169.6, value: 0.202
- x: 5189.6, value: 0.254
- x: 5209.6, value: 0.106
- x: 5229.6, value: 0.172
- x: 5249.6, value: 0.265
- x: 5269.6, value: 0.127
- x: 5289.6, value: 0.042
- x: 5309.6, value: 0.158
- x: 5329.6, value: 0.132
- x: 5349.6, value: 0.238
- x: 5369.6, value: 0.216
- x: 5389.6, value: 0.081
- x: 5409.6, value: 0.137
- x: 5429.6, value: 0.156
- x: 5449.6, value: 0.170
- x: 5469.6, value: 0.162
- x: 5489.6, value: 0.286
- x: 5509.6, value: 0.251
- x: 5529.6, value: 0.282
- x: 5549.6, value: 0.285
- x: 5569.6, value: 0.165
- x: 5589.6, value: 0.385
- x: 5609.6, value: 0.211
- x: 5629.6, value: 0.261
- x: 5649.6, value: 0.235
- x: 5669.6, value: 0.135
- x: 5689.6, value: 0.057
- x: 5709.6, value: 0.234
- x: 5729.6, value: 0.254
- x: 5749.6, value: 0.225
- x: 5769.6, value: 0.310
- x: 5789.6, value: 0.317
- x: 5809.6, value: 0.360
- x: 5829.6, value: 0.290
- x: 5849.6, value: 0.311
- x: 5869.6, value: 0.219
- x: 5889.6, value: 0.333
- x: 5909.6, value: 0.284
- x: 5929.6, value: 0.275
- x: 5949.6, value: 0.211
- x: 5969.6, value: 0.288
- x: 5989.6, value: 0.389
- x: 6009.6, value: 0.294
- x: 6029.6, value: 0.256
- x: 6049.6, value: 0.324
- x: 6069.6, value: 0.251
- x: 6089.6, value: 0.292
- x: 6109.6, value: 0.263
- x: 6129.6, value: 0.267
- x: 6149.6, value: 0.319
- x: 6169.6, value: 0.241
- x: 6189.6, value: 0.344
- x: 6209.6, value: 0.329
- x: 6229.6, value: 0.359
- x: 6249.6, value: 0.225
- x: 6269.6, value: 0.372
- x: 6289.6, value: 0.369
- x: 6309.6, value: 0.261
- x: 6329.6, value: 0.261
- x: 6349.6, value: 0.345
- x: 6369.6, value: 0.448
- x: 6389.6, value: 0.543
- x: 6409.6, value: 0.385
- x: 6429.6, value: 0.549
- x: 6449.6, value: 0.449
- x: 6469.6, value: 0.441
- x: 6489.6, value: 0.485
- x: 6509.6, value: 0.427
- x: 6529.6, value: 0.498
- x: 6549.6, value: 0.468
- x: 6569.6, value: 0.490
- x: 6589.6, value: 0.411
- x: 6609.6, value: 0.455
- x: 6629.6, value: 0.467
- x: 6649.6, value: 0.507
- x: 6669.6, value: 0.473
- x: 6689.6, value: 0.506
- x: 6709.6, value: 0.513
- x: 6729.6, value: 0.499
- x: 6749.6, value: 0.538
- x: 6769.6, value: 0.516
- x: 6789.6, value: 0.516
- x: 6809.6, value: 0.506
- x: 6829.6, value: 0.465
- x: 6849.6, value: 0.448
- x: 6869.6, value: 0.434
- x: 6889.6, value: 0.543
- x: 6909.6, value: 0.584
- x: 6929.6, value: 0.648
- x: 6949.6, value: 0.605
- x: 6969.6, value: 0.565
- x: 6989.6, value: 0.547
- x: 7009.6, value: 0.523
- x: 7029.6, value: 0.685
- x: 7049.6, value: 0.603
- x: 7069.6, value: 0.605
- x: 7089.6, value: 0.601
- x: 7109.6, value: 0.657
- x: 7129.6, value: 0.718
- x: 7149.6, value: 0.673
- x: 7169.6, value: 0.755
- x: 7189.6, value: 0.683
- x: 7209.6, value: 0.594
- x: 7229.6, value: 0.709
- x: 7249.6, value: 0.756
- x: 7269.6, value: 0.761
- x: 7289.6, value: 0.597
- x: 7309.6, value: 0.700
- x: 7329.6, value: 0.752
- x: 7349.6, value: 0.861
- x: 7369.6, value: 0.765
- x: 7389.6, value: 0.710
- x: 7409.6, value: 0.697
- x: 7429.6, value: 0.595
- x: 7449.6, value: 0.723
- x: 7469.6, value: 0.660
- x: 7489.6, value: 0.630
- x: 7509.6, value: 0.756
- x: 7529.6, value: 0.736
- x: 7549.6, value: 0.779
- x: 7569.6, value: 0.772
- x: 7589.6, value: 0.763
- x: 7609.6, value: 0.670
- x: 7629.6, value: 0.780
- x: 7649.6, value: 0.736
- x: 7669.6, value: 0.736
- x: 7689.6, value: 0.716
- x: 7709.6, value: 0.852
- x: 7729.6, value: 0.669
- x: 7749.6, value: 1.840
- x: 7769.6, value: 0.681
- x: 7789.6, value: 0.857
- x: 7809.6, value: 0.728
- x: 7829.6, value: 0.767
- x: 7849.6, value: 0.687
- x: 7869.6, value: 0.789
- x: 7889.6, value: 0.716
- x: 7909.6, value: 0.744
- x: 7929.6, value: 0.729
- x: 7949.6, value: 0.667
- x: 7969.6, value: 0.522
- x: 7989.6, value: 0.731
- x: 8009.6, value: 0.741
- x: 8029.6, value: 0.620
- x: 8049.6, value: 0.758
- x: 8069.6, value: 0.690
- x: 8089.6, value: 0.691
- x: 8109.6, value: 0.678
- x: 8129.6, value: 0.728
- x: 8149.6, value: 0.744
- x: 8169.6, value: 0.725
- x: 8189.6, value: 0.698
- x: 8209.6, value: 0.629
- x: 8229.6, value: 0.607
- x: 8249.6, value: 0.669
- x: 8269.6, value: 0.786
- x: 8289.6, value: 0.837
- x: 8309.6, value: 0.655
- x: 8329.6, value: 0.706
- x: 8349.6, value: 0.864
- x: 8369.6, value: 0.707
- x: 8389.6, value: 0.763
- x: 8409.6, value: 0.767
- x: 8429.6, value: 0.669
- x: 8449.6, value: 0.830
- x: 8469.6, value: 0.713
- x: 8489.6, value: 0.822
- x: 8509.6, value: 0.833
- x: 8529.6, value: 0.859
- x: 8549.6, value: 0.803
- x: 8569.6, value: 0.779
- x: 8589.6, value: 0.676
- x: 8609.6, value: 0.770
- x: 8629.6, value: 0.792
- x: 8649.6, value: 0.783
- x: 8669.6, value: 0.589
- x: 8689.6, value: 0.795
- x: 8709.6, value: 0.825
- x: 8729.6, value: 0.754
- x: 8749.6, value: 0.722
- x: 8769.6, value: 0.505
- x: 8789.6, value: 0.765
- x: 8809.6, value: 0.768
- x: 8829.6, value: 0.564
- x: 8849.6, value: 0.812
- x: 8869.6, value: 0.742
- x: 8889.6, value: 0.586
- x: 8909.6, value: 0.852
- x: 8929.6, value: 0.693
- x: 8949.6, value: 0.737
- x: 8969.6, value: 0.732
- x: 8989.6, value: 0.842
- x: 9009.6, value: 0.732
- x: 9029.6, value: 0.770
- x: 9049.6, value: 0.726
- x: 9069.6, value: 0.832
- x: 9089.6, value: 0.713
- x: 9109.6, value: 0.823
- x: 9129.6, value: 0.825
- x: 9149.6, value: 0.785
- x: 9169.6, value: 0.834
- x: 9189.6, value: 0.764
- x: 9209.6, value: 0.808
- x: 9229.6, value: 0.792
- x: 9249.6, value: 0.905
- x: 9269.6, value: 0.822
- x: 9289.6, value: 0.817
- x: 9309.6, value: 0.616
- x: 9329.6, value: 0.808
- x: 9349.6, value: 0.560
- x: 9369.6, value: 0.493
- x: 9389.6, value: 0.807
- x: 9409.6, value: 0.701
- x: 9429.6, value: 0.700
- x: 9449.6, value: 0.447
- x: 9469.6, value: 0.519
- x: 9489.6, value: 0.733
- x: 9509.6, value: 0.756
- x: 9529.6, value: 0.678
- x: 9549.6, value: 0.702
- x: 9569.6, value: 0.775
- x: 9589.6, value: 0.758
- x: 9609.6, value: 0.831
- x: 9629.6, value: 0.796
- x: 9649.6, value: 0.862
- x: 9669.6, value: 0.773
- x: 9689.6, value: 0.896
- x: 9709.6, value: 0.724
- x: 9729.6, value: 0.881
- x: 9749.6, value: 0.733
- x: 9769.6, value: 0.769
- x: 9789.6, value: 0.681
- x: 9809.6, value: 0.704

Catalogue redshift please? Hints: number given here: 0.589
